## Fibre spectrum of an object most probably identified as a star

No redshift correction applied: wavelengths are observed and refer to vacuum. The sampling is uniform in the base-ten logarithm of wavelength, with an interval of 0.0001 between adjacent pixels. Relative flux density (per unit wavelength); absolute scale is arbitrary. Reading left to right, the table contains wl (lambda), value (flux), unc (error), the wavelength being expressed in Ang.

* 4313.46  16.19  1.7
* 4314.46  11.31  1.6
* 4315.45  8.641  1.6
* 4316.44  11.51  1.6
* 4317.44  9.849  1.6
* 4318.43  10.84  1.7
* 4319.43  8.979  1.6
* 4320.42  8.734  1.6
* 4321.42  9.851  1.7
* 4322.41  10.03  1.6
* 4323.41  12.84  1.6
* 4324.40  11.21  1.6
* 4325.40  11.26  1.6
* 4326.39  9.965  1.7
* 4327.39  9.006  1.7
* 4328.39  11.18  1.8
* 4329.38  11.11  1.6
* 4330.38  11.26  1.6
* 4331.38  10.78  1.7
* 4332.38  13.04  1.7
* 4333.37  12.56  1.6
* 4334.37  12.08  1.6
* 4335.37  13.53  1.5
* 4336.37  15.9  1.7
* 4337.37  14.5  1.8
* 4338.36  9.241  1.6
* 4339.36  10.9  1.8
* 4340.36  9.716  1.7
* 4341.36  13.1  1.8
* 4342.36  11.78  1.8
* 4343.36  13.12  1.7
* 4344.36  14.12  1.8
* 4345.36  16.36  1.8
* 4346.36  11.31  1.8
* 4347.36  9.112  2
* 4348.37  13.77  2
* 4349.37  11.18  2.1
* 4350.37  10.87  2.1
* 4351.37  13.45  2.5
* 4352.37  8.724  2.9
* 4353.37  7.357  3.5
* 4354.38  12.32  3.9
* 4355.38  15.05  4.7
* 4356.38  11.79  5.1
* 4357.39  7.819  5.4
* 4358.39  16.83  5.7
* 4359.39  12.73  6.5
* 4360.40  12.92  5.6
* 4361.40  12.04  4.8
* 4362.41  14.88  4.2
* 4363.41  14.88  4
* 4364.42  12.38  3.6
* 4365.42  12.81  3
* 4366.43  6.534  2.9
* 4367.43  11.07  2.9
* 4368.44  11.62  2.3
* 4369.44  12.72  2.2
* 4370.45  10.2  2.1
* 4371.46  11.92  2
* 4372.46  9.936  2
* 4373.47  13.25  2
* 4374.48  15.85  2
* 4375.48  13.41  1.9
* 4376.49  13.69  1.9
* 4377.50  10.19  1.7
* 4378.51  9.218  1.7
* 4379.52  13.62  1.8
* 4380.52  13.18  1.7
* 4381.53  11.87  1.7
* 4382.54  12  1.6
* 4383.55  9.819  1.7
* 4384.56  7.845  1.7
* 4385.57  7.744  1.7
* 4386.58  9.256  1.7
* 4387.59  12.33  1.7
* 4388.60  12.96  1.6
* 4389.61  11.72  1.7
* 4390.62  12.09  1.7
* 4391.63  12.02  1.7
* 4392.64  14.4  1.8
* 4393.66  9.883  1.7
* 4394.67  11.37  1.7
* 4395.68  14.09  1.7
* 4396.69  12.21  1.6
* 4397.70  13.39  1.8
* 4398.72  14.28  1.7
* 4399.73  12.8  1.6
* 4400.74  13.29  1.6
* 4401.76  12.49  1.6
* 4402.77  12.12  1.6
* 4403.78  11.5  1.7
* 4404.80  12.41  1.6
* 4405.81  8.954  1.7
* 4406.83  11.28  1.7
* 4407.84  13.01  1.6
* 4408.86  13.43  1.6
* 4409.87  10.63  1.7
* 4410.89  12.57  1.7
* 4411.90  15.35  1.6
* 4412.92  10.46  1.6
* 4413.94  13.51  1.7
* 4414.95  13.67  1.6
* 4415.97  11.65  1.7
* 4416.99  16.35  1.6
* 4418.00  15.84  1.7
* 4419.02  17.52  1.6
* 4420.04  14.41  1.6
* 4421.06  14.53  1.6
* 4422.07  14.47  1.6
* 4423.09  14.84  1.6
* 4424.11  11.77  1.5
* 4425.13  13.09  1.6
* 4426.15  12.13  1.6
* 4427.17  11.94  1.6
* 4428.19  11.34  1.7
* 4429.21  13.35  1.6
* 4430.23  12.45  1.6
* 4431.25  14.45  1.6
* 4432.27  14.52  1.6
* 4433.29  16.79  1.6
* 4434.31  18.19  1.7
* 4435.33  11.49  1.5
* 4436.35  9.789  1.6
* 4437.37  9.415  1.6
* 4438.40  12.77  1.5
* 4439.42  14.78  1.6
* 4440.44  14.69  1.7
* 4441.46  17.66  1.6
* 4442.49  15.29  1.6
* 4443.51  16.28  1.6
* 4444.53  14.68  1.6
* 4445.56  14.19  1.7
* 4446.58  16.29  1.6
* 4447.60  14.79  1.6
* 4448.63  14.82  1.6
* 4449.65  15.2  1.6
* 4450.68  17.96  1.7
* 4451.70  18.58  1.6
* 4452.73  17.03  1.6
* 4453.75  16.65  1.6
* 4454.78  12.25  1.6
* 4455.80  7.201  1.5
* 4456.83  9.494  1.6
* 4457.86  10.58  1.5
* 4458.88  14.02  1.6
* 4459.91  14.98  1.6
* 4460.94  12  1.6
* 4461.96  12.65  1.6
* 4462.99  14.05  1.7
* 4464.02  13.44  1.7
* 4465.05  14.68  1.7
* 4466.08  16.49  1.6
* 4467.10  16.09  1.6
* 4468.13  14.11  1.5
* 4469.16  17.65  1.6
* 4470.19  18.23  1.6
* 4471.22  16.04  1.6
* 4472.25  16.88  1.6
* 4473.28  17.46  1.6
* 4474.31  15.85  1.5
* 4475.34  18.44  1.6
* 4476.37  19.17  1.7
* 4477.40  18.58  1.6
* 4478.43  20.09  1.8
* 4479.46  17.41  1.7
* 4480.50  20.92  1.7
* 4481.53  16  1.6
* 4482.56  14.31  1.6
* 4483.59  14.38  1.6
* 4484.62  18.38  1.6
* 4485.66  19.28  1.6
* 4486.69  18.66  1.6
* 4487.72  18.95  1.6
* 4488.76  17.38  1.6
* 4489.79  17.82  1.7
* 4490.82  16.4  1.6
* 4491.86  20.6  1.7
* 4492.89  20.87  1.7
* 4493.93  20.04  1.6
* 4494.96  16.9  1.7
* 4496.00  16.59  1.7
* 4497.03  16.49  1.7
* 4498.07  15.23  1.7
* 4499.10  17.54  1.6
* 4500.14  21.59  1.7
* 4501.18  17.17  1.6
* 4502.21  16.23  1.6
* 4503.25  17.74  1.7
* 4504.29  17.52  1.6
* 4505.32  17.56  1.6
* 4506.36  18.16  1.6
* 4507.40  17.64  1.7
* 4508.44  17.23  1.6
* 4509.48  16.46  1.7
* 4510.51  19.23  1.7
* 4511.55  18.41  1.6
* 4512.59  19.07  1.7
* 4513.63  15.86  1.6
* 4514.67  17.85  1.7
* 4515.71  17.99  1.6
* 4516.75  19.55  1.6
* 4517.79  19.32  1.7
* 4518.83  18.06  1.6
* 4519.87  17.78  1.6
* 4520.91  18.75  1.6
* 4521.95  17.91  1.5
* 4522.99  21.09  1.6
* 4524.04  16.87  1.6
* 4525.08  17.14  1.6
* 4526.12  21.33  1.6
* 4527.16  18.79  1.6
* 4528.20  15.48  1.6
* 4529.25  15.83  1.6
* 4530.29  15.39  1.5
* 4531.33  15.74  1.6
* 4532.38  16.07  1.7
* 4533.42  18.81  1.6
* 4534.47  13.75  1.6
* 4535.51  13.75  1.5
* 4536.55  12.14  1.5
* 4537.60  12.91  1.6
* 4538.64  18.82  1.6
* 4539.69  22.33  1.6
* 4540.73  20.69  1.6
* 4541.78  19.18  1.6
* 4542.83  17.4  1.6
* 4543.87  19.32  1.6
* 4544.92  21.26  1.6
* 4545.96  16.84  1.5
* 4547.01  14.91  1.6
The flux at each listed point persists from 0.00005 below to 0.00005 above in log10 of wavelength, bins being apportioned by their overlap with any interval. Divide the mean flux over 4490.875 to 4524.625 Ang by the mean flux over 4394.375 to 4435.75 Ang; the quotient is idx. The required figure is 1.4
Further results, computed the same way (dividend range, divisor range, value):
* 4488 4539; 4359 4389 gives 1.49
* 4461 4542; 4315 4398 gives 1.49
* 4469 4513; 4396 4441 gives 1.35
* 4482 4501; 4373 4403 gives 1.48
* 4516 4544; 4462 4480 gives 1.05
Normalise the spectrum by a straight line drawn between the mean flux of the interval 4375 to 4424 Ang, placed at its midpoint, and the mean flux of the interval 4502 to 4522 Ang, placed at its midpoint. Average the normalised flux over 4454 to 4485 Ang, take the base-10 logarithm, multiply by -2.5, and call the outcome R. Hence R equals 0.04 mag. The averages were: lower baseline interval 12.5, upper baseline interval 17.9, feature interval 15.4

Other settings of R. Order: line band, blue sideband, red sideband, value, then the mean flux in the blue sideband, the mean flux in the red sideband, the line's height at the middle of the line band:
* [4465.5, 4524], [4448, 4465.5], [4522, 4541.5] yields -0.152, 13.9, 17.1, 15.5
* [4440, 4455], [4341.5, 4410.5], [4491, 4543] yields -0.067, 12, 17.7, 14.9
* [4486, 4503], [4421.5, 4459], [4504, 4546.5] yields -0.109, 13.9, 17.7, 16.3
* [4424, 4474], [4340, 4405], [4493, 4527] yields 0.077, 12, 18.1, 15.4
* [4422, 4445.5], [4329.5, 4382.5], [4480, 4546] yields 0.090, 12.2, 17.7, 14.9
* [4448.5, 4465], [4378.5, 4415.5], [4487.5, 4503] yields 0.132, 12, 18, 15.6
